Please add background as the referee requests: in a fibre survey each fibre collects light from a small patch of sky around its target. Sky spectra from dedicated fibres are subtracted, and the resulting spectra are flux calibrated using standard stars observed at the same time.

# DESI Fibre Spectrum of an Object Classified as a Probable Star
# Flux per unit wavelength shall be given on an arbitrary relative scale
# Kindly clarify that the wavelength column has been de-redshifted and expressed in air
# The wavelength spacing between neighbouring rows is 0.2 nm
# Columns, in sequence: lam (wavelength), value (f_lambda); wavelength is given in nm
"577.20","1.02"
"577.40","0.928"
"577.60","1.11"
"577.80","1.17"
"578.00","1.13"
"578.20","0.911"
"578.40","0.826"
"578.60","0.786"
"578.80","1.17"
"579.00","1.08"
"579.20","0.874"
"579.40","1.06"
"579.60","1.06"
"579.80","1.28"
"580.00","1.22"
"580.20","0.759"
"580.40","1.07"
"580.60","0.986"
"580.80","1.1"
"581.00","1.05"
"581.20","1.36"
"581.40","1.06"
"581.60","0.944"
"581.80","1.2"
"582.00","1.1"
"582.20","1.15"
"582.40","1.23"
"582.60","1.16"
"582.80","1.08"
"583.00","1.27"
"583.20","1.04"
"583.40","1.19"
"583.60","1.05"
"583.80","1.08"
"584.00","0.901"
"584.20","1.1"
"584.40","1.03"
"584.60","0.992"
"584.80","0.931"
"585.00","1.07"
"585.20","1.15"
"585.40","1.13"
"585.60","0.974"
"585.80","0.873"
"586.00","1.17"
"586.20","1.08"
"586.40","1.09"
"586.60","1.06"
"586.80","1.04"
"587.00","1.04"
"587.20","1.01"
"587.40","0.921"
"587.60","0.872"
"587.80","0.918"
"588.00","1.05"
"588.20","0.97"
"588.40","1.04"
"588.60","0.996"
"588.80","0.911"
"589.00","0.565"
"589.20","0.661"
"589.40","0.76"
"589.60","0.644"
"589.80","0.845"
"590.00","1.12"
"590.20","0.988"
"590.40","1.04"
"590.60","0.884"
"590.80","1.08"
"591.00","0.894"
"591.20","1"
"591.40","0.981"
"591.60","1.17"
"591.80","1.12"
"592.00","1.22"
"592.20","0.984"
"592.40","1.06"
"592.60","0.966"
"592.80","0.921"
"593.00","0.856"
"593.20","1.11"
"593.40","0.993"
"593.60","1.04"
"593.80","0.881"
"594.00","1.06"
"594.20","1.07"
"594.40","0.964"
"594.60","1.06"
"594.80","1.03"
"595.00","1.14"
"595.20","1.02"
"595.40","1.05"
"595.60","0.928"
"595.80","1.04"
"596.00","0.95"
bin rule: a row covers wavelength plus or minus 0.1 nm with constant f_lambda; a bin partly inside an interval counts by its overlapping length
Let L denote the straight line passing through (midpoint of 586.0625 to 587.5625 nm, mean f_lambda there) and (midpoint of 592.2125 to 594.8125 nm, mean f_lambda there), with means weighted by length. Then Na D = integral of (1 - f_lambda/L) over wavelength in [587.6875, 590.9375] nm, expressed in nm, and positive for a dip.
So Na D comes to 0.366 nm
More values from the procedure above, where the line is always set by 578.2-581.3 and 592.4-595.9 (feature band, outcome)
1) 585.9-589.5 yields 0.25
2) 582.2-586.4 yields -0.19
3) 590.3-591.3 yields 0.04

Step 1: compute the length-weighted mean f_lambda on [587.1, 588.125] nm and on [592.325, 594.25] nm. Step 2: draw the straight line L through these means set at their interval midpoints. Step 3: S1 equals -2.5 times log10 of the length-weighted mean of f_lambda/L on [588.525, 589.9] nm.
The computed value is 0.25 mag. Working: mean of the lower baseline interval 0.955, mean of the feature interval 0.765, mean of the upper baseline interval 0.993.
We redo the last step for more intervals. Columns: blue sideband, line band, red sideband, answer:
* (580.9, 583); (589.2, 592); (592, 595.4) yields 0.09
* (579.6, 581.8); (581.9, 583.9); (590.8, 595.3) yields -0.06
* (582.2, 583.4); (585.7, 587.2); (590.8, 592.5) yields 0.07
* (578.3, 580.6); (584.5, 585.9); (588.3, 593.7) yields -0.03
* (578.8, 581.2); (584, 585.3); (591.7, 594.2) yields 0.02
